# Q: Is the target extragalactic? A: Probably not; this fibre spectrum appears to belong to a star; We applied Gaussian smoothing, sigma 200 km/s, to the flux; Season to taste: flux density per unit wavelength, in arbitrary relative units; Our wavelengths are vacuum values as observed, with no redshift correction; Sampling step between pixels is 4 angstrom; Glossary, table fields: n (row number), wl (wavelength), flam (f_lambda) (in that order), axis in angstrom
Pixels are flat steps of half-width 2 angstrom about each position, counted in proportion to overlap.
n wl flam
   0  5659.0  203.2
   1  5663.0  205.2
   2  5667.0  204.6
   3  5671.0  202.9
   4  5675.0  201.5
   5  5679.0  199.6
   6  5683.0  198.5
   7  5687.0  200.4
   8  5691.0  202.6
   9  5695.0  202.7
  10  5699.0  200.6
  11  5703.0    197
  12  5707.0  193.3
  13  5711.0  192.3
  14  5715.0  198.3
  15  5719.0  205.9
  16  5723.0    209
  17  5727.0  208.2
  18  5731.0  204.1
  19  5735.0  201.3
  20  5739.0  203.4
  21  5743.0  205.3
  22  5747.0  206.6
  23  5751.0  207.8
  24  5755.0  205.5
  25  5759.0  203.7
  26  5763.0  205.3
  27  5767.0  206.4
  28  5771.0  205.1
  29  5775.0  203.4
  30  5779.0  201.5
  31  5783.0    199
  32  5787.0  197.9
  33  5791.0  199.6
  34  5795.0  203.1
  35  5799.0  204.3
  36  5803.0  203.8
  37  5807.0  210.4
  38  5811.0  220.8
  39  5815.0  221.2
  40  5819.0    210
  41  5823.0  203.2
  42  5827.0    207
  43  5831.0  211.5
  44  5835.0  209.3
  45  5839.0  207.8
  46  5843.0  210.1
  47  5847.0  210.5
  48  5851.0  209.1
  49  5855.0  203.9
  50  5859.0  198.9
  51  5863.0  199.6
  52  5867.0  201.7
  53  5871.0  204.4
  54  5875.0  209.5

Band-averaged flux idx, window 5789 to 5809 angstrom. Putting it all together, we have 204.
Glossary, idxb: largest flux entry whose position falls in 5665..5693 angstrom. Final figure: 204.6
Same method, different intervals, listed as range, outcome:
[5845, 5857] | 210.5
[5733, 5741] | 203.4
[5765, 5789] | 206.4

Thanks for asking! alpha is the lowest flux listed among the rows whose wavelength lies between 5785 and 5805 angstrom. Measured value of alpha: 197.9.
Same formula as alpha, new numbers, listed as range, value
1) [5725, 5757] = 201.3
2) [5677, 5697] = 198.5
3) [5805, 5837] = 203.2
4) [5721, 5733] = 204.1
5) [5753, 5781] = 201.5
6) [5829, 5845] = 207.8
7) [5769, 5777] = 203.4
